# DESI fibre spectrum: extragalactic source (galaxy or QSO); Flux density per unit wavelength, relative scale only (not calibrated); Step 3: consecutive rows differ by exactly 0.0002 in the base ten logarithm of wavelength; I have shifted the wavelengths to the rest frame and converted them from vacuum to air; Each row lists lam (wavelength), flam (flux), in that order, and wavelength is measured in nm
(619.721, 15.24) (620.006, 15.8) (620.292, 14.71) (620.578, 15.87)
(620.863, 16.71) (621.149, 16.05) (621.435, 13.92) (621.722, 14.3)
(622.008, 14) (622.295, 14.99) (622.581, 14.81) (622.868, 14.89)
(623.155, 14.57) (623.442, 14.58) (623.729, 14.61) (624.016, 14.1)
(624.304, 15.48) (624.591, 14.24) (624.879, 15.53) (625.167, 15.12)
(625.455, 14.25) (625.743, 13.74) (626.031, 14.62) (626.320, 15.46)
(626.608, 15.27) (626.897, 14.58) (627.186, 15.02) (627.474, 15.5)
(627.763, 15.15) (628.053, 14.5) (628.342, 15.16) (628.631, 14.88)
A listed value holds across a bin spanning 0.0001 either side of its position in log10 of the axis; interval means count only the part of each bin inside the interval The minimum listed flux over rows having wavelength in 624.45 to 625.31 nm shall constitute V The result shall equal 14.24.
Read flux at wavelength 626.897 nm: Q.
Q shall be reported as 14.58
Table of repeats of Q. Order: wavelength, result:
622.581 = 14.81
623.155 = 14.57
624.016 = 14.1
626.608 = 15.27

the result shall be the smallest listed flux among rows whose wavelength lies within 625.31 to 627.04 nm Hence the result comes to 13.74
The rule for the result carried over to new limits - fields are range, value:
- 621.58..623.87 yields 14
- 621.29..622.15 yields 13.92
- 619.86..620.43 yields 14.71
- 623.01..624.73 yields 14.1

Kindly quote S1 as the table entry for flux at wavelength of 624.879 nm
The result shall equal 15.53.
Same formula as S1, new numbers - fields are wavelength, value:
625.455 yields 14.25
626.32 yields 15.46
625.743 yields 13.74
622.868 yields 14.89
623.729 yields 14.61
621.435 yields 13.92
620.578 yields 15.87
